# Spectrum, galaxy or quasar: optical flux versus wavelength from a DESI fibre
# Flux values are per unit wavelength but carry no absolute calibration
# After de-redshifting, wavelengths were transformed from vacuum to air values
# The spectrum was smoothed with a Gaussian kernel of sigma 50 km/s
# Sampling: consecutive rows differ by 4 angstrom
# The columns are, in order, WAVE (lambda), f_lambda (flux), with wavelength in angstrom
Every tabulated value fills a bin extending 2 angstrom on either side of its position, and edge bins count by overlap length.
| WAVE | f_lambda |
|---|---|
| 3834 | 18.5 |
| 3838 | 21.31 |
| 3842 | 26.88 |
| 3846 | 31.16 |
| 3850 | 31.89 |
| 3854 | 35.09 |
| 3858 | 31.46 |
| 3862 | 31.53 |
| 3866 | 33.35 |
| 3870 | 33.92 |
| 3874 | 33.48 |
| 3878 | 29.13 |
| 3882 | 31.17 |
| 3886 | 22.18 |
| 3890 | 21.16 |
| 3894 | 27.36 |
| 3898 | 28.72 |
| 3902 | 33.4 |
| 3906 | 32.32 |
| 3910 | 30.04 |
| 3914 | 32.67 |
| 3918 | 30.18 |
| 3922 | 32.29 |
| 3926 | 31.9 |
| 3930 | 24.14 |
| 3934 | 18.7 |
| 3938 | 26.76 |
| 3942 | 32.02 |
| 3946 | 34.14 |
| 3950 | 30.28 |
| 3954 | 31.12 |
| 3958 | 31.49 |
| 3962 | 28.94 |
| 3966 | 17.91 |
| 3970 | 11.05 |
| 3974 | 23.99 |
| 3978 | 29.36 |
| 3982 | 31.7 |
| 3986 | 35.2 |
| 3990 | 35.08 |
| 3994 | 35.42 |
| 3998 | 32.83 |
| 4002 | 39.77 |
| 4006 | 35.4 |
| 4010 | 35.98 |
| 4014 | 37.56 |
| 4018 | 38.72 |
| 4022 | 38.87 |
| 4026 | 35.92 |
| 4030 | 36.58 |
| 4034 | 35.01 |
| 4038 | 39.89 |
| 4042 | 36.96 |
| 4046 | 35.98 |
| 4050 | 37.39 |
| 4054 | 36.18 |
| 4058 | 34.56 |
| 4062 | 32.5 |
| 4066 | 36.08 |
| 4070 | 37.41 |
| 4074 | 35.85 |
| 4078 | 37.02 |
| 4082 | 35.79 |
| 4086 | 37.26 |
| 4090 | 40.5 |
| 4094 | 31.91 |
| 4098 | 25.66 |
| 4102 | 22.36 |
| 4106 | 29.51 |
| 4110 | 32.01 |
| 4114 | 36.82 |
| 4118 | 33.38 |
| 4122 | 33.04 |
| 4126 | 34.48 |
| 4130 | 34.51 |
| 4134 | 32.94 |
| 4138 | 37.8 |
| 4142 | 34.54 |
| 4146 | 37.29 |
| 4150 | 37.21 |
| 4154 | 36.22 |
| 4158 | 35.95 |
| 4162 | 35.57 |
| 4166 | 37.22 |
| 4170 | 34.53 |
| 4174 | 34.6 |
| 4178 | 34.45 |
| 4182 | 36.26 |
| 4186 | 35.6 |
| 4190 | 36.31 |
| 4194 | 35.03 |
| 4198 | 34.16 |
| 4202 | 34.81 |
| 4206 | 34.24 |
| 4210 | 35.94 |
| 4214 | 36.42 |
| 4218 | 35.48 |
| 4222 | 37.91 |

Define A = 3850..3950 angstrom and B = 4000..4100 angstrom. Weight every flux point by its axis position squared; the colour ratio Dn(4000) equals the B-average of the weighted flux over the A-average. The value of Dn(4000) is 1.30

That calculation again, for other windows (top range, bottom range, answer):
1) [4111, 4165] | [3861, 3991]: 1.36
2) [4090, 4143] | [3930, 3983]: 1.33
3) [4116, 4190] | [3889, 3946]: 1.37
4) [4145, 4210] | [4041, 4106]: 1.09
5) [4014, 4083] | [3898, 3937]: 1.33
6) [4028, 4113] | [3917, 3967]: 1.29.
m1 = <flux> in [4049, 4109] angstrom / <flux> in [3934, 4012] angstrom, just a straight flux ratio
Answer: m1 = 1.12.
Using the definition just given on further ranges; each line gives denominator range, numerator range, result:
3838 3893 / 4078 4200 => 1.16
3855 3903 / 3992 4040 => 1.24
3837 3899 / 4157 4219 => 1.20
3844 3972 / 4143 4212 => 1.22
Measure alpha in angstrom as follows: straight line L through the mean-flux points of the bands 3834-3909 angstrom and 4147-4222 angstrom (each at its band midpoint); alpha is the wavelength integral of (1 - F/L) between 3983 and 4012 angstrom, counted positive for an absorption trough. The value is -3.25 angstrom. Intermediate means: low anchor 29.5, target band 35.5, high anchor 35.6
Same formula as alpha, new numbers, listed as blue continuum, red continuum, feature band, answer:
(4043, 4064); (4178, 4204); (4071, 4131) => 3.4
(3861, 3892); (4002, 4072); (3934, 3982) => 9.0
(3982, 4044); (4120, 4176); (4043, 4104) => 2.6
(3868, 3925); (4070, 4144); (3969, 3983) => 3.1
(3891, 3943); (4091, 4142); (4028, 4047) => -3.6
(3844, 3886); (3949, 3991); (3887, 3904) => 1.8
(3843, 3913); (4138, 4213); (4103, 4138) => 1.4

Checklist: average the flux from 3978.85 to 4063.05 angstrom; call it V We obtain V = 36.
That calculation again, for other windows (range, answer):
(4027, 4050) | 36.9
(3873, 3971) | 28.2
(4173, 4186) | 35.2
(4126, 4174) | 35.7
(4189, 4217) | 35.2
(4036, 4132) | 34.5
